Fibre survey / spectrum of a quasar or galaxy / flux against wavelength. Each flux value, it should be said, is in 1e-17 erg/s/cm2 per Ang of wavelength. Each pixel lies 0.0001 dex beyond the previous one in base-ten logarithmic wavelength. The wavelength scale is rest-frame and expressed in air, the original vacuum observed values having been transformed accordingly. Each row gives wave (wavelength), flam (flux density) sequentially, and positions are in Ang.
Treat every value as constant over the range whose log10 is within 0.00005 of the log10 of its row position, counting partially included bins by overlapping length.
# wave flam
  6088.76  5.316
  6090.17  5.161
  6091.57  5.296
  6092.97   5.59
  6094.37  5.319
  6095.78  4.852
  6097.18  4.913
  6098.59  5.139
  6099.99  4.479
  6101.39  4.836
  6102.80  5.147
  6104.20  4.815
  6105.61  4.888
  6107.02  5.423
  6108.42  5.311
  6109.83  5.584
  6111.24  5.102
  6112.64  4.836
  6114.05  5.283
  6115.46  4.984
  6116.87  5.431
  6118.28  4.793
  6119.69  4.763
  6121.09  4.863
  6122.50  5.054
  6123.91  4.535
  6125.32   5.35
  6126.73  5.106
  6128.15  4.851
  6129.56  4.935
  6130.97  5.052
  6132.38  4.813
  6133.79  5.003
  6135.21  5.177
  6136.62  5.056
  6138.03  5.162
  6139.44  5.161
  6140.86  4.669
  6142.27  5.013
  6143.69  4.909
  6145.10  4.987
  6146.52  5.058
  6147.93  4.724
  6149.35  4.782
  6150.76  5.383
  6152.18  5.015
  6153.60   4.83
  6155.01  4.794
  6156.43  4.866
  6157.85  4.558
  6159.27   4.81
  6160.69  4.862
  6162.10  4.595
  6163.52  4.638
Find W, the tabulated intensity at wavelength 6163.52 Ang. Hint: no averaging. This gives 4.638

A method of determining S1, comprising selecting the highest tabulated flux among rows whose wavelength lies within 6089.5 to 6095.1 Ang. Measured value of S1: 5.59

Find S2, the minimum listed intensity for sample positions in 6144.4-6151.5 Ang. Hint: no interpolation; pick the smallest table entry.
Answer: 4.724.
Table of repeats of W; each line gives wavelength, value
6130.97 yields 5.052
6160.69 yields 4.862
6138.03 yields 5.162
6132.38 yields 4.813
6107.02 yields 5.423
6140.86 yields 4.669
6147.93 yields 4.724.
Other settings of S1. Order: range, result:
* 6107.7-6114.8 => 5.584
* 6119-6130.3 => 5.35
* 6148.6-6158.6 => 5.383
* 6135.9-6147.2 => 5.162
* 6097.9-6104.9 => 5.147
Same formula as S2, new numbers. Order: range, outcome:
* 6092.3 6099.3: 4.852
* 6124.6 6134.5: 4.813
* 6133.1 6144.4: 4.669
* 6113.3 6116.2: 4.984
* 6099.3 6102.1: 4.479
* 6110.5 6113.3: 4.836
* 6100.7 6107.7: 4.815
